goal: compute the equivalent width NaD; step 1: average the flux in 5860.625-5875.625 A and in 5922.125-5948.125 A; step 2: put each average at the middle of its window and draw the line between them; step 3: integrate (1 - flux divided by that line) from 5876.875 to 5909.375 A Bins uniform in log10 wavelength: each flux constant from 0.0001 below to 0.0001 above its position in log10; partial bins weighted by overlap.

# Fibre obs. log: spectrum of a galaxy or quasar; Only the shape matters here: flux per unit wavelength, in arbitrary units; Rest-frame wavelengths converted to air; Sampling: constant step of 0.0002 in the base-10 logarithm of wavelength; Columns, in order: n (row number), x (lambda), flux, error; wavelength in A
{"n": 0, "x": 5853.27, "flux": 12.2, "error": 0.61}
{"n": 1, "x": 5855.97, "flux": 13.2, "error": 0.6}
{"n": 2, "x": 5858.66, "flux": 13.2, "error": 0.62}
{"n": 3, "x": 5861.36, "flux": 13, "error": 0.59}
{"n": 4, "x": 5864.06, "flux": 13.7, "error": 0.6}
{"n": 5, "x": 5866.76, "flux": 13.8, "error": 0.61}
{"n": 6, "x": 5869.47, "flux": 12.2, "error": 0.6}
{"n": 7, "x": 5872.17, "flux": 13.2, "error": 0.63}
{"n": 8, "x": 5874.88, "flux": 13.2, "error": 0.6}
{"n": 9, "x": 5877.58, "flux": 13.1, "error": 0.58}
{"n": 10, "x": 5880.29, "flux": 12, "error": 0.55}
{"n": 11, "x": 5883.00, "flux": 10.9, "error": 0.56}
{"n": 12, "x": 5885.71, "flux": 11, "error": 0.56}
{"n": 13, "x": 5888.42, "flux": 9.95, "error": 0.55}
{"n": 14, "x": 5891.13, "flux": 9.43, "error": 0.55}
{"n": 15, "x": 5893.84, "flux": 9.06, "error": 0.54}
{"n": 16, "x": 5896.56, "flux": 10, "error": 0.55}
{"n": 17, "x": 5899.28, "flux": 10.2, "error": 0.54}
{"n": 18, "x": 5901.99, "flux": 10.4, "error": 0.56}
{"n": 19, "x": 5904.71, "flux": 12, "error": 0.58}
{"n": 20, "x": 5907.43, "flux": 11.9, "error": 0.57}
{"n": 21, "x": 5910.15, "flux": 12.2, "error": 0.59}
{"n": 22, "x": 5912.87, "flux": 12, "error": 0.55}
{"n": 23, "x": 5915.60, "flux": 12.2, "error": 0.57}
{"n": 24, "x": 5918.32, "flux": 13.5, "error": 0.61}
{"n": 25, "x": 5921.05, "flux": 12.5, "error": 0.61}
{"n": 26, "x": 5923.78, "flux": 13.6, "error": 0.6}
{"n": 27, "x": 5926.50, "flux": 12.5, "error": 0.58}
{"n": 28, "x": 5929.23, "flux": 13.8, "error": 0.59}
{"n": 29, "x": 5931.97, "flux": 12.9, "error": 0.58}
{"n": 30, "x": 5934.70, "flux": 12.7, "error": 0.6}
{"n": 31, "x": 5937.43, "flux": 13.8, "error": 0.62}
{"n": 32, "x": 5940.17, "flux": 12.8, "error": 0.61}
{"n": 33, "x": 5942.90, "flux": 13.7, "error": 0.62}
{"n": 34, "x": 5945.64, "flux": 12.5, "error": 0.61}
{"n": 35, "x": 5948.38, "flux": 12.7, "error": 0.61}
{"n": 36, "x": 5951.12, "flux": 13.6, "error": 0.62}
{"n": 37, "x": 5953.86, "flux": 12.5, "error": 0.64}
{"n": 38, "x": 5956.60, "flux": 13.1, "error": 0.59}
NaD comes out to 5.8 A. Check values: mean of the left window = 13.2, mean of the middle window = 10.8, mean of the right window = 13.1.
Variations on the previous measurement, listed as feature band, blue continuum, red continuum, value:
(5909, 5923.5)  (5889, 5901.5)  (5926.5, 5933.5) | -0.93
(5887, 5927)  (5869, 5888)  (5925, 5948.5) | 3.79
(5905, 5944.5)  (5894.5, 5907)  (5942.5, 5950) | -3.40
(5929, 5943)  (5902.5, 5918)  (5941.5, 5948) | -0.45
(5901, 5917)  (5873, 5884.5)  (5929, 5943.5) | 1.22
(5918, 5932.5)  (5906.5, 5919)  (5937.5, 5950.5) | -0.59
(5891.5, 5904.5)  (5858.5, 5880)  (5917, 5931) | 3.04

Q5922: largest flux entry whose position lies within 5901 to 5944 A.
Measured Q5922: 13.8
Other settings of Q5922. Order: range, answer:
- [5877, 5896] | 13.1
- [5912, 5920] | 13.5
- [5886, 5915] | 12.2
